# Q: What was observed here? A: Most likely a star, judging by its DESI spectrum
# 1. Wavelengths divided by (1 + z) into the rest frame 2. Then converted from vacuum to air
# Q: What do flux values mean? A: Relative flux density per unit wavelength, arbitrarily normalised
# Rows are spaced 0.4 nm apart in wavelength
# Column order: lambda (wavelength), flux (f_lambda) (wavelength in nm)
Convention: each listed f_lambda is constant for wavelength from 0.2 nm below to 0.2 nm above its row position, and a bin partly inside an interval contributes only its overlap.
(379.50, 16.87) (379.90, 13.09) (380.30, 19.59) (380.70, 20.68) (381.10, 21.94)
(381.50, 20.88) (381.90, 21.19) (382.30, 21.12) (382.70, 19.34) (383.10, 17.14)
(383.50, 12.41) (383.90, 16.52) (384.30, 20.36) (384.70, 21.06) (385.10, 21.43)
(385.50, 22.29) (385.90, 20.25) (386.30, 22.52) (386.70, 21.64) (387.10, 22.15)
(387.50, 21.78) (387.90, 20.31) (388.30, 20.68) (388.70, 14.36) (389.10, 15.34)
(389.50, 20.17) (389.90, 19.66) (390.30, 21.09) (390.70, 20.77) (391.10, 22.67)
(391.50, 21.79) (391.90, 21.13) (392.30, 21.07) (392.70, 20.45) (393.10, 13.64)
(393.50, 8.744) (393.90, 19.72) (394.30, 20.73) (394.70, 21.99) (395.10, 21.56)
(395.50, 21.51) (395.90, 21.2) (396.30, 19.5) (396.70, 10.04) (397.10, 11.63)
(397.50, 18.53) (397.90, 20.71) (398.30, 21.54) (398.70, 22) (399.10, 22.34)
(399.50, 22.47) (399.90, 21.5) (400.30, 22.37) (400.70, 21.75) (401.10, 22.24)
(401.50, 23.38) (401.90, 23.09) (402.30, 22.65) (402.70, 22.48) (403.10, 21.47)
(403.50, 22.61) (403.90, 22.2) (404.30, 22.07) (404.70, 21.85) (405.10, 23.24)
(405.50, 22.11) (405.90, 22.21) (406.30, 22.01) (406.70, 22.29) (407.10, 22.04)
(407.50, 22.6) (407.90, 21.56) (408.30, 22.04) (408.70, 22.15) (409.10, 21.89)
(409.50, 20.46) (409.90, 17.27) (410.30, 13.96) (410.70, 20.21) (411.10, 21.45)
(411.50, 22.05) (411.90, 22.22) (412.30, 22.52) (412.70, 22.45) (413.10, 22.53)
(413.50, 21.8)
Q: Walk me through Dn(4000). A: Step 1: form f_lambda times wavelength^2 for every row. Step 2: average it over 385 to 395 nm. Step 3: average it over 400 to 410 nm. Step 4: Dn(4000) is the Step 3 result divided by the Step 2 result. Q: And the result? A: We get 1.20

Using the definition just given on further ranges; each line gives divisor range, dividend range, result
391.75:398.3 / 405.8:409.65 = 1.27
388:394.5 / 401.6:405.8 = 1.26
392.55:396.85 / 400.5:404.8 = 1.28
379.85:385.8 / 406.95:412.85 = 1.24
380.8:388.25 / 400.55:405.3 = 1.22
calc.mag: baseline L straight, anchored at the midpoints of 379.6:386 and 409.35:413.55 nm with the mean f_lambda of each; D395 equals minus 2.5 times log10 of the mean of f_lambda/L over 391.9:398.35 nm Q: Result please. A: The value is 0.09 mag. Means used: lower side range 19.3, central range 18.3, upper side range 20.6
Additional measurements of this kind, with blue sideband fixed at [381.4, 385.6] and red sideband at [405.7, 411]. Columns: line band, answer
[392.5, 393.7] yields 0.36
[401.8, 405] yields -0.09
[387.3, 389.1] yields 0.04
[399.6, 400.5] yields -0.09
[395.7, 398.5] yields 0.15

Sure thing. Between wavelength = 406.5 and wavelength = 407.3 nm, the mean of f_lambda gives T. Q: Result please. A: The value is 22.2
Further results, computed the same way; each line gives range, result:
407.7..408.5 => 21.8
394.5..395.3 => 21.8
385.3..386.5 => 21.7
